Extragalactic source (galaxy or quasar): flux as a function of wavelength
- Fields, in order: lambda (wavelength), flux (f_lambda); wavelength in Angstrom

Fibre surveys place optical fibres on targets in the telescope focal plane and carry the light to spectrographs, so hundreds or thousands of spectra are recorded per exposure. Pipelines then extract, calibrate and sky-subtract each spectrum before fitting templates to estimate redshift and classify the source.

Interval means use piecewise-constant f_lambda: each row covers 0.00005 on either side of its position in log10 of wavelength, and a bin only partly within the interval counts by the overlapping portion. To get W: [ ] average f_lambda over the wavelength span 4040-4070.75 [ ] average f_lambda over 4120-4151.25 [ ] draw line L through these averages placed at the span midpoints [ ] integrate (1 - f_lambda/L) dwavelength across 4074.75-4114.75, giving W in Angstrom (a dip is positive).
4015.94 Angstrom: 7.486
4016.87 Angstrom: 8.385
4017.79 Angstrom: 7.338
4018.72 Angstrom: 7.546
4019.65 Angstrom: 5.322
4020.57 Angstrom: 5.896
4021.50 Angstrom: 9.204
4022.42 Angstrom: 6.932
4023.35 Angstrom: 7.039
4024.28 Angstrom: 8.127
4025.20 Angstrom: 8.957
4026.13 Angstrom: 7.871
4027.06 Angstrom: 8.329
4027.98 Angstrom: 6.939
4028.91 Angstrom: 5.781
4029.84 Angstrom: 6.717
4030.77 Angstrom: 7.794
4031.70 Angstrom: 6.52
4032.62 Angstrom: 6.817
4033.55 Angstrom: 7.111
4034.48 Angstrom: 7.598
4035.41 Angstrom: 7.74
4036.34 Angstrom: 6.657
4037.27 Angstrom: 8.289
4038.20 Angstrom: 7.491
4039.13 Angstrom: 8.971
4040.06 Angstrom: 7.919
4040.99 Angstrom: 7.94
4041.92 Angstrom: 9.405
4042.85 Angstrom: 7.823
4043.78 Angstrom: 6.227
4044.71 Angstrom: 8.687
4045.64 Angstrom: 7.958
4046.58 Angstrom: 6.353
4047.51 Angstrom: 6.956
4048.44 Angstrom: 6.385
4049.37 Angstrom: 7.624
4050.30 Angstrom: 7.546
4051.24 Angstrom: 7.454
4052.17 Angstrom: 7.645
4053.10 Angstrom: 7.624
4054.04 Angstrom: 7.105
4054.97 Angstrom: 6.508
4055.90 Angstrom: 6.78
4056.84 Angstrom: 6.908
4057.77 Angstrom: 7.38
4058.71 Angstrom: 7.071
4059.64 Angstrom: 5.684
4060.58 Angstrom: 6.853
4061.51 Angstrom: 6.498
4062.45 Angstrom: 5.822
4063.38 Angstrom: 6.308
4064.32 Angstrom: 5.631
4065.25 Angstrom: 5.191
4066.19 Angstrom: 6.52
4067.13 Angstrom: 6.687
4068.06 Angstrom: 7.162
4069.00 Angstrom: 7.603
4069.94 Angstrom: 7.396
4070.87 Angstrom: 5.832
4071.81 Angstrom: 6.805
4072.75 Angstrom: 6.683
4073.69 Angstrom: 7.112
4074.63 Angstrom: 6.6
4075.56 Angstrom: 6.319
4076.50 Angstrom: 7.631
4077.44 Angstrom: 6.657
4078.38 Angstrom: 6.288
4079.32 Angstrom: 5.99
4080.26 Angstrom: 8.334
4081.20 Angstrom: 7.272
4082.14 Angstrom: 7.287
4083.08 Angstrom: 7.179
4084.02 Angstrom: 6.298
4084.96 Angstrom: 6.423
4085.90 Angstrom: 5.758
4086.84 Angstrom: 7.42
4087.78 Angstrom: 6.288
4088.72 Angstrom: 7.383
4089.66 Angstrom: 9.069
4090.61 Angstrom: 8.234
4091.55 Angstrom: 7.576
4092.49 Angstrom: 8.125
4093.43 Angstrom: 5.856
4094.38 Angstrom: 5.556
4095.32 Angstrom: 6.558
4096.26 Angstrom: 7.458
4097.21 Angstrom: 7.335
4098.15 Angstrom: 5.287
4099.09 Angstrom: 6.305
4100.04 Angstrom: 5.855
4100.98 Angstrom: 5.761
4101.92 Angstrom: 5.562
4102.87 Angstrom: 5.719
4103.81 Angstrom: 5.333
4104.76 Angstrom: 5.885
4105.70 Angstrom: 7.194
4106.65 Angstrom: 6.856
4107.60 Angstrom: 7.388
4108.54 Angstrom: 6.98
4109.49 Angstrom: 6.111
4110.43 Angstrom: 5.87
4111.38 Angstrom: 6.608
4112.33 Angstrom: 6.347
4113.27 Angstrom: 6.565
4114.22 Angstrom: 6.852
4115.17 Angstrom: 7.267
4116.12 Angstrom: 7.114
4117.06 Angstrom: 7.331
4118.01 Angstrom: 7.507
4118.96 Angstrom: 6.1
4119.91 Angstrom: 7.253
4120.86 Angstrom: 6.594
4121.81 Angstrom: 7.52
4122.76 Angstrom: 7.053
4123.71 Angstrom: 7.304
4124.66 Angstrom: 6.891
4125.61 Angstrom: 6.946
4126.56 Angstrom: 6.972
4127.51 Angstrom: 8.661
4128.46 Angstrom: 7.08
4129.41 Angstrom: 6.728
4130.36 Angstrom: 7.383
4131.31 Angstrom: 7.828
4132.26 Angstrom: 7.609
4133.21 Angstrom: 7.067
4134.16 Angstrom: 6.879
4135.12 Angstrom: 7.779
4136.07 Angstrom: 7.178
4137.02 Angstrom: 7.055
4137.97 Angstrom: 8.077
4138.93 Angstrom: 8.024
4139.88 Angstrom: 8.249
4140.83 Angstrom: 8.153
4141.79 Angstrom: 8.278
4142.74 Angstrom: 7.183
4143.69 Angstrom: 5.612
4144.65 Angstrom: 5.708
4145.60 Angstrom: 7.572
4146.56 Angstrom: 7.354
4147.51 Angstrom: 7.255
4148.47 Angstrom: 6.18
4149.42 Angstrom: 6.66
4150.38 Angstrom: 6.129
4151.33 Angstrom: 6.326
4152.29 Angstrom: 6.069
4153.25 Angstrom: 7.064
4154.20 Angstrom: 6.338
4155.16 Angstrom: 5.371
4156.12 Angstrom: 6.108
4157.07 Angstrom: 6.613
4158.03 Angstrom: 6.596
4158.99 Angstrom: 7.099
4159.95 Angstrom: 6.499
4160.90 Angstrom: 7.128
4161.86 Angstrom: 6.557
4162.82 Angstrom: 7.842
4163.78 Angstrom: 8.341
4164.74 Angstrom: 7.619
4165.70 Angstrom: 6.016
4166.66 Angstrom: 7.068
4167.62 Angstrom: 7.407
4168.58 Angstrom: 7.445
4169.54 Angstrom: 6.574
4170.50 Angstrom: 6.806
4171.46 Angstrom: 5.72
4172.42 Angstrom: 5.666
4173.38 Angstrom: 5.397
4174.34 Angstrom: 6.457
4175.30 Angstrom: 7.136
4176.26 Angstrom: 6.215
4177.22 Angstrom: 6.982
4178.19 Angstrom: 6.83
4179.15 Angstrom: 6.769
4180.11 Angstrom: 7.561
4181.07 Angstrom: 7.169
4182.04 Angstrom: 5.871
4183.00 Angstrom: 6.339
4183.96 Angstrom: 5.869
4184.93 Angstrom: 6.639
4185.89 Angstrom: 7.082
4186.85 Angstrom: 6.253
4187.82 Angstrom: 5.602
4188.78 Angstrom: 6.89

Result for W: 2.41 Angstrom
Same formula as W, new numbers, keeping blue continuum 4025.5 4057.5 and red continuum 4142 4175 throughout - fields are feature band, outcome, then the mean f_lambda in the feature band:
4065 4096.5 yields 1.08 Angstrom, 6.91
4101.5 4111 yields 0.94 Angstrom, 6.29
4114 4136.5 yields -1.11 Angstrom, 7.21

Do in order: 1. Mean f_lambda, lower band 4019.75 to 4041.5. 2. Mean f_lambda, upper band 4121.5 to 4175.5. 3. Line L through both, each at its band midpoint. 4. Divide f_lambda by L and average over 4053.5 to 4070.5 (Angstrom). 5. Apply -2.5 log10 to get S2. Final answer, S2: 0.113 mag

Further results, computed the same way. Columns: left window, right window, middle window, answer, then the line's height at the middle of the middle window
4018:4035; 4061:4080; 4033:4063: -0.059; 6.91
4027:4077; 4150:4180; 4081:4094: -0.030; 6.94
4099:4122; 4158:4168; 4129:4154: -0.037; 6.89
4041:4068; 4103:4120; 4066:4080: 0.015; 6.87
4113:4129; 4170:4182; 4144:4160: 0.045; 6.79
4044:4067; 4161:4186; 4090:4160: -0.011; 6.78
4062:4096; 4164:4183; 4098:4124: 0.033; 6.77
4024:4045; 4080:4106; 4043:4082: 0.050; 7.19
